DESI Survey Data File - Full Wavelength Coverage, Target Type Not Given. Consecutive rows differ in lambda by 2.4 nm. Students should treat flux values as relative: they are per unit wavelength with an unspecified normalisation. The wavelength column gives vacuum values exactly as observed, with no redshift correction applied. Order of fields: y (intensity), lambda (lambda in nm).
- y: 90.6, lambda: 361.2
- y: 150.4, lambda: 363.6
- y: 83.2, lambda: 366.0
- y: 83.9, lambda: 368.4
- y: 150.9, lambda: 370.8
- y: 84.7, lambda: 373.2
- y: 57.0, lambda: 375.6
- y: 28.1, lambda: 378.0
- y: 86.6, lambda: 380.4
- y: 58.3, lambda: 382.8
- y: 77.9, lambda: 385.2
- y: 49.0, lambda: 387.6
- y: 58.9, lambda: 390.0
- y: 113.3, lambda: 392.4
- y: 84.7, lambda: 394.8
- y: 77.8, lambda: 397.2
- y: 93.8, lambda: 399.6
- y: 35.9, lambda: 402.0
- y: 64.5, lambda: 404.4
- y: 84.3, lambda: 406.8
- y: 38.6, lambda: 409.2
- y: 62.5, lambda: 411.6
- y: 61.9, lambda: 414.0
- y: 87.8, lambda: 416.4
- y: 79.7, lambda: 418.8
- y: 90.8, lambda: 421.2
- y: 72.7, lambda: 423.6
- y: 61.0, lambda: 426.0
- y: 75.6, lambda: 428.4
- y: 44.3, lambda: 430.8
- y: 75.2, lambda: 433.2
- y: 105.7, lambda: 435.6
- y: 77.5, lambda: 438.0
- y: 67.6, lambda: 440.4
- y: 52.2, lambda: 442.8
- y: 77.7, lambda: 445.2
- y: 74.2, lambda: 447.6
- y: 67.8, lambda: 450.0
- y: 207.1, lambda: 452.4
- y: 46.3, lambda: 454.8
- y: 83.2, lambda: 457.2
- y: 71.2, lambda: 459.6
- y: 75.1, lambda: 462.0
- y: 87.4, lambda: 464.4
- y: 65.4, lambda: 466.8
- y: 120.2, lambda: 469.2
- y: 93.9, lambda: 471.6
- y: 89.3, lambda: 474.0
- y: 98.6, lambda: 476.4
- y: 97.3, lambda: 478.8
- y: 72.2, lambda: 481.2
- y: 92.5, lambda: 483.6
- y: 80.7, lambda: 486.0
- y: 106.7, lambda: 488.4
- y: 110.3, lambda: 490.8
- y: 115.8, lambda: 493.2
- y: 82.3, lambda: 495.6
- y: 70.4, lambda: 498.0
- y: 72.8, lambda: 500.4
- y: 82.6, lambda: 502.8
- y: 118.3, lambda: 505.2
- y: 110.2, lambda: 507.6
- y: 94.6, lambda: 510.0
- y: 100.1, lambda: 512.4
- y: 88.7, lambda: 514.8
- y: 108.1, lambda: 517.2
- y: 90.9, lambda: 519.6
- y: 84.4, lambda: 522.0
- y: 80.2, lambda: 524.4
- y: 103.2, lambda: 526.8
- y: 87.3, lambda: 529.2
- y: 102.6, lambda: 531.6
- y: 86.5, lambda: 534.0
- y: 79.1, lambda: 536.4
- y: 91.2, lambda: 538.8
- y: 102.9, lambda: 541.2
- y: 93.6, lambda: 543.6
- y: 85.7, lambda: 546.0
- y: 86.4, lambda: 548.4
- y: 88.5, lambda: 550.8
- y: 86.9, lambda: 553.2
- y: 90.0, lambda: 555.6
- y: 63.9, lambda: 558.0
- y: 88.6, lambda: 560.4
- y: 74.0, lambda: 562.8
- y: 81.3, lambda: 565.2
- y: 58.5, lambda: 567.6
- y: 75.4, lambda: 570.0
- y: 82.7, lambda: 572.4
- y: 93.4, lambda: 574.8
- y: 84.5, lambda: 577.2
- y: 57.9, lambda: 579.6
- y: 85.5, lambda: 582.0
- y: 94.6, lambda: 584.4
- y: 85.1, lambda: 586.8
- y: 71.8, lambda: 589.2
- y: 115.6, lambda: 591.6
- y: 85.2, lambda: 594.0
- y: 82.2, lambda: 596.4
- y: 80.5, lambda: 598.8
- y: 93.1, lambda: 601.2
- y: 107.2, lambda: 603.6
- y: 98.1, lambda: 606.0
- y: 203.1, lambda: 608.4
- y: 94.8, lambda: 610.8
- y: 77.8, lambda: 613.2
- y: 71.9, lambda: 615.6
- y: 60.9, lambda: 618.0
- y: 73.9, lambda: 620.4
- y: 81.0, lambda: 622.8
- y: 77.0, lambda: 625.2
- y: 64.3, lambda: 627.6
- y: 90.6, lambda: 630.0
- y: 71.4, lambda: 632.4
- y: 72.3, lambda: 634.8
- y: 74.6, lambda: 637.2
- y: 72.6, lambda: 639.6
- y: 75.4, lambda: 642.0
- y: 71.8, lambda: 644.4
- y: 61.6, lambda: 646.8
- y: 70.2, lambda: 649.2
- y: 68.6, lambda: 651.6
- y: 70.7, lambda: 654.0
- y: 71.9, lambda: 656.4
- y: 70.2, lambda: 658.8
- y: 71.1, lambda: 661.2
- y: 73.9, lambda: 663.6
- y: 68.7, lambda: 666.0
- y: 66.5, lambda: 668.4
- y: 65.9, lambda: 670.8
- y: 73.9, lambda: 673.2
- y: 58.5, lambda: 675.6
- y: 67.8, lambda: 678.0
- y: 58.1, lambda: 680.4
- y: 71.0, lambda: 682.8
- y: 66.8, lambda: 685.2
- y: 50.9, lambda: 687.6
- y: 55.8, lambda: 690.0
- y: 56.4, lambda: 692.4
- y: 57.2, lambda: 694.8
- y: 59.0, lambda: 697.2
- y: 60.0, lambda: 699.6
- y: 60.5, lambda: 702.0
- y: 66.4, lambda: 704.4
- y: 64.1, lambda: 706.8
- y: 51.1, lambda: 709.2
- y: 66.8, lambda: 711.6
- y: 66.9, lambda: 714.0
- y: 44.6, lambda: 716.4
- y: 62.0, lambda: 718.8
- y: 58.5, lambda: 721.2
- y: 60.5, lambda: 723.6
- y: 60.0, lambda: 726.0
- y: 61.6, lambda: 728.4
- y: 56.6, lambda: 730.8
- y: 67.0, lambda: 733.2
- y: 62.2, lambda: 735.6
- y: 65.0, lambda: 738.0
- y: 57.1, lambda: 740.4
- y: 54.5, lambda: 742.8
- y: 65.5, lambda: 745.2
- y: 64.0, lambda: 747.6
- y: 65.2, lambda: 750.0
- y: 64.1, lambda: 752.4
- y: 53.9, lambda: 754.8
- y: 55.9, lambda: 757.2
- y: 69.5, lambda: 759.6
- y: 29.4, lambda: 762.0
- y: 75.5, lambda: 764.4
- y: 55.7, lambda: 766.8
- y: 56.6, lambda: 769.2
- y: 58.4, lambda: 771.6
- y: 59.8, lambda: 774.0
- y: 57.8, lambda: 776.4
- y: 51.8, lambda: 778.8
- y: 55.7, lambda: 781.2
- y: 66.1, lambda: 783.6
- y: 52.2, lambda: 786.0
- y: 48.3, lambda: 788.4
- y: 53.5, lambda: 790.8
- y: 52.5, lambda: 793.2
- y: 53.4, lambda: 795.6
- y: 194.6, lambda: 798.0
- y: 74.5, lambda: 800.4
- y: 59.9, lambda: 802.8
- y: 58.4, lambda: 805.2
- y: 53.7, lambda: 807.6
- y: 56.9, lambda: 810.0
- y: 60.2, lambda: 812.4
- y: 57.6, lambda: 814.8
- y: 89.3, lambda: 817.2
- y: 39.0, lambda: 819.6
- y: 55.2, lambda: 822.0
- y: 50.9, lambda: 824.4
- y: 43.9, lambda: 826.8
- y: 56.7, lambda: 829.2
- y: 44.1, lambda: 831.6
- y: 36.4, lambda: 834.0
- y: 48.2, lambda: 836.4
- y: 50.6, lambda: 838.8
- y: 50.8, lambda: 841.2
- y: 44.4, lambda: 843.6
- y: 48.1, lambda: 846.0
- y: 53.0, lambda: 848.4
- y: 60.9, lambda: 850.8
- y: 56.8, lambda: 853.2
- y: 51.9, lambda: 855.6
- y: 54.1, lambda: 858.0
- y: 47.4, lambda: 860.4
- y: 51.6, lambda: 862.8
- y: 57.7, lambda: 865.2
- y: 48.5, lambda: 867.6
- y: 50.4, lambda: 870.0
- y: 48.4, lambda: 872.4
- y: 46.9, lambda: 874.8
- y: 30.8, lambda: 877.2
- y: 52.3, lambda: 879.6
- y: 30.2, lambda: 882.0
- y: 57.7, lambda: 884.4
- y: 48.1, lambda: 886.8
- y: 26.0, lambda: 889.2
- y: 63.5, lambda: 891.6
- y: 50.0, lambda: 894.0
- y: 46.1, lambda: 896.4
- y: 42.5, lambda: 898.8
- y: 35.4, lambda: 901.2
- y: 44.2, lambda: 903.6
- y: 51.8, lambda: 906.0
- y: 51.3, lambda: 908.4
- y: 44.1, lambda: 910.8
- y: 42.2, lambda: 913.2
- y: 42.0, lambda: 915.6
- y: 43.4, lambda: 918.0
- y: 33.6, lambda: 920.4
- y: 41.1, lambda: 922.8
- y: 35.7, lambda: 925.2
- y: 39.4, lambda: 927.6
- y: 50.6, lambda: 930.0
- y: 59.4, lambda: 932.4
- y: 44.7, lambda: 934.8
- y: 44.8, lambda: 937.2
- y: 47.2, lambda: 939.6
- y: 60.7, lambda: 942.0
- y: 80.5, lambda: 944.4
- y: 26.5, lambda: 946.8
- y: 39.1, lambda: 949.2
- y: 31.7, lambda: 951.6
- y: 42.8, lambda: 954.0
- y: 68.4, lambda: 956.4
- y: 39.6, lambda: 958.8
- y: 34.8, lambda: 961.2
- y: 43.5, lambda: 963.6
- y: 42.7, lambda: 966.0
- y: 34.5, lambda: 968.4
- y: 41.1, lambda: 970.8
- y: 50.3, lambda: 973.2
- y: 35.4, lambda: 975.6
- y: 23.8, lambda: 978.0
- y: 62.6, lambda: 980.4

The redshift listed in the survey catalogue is 0.215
